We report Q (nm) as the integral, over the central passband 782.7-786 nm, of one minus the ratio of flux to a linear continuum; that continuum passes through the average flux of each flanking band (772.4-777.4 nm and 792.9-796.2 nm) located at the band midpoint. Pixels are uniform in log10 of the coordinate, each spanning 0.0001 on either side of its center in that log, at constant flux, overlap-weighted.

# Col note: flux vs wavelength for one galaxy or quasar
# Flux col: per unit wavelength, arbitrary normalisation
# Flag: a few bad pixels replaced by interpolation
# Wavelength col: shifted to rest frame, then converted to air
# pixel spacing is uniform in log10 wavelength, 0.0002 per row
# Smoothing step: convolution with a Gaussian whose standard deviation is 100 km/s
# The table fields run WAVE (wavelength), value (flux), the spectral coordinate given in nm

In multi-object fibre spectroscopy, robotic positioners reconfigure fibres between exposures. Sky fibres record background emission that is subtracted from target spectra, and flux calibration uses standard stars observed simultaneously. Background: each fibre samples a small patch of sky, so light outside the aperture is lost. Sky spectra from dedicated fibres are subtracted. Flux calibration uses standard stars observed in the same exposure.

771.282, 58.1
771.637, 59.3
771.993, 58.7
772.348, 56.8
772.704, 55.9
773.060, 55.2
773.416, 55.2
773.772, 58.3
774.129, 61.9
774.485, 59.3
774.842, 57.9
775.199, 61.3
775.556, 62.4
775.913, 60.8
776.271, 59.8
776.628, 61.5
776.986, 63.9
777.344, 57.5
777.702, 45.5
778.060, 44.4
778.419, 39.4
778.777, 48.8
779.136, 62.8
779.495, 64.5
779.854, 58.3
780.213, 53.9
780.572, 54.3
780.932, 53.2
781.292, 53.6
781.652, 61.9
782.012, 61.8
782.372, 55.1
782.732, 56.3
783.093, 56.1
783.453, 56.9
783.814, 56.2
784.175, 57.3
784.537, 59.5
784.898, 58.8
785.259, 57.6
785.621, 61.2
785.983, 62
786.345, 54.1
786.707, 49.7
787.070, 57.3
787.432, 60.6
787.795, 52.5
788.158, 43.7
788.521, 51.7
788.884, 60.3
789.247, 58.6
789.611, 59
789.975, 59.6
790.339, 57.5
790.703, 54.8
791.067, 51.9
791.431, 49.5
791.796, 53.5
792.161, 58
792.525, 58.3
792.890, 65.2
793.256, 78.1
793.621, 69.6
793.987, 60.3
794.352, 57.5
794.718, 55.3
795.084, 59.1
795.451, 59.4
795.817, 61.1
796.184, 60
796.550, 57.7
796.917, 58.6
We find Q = 0.15 nm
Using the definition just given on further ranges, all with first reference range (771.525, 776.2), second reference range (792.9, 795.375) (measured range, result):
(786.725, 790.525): 0.38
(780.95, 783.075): 0.11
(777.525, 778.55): 0.28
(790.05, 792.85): 0.32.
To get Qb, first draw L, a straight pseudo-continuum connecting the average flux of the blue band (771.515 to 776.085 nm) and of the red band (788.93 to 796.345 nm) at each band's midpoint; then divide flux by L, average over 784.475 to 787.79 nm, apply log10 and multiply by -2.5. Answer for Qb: 0.03 mag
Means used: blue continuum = 58.7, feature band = 57.5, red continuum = 59.3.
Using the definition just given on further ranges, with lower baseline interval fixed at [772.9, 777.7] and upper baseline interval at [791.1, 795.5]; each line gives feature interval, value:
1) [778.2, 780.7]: 0.094 mag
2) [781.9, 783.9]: 0.047 mag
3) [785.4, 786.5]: 0.010 mag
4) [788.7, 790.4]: 0.014 mag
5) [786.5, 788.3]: 0.131 mag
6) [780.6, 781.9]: 0.059 mag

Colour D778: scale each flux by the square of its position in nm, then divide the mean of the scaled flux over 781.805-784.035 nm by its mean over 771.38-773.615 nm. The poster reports 1.03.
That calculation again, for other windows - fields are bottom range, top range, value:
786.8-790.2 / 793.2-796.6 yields 1.12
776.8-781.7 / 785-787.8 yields 1.07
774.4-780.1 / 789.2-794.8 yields 1.09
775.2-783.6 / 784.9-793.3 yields 1.04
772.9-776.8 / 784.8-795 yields 1.01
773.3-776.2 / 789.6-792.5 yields 0.97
